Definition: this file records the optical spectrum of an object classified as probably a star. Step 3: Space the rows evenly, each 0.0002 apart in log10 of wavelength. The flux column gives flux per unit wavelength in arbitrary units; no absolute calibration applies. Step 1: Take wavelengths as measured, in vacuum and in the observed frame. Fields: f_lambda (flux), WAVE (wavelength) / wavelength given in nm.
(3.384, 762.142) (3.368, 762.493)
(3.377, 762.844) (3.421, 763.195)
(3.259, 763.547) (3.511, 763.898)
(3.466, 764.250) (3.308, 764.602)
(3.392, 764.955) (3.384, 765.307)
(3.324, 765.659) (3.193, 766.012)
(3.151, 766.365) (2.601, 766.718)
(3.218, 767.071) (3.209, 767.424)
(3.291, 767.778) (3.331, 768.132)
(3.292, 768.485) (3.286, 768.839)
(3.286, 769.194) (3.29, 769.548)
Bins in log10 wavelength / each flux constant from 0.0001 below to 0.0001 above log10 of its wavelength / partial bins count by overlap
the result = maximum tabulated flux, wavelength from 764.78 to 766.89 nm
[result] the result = 3.392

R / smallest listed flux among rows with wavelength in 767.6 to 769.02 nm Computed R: 3.286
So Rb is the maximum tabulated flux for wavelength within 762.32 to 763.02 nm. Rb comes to 3.377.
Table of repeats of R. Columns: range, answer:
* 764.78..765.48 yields 3.384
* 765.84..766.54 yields 3.151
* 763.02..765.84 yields 3.259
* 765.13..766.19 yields 3.193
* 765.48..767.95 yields 2.601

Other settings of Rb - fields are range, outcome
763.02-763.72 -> 3.421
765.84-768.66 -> 3.331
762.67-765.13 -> 3.511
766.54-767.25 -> 3.218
